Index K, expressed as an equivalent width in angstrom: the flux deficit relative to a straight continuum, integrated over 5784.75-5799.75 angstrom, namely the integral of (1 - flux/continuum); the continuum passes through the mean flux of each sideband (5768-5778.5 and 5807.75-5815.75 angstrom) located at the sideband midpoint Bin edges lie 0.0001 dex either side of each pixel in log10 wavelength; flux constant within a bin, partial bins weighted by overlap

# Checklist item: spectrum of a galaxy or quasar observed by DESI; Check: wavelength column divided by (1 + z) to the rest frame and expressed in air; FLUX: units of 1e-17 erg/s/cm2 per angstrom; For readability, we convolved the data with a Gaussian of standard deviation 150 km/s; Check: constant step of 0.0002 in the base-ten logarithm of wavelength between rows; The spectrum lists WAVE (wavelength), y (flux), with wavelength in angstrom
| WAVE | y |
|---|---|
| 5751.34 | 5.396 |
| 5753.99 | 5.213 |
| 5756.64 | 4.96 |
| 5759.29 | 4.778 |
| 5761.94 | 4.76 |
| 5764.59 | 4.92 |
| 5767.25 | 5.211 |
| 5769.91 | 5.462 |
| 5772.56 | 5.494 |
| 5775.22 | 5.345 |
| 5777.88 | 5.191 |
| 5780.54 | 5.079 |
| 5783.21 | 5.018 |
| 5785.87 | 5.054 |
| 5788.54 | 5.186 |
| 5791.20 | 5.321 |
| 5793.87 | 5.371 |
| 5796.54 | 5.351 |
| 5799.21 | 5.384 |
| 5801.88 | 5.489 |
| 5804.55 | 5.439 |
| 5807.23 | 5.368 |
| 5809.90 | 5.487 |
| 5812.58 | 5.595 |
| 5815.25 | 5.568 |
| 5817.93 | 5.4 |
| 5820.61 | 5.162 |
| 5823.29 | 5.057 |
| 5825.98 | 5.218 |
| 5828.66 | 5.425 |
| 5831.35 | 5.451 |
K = 0.5 angstrom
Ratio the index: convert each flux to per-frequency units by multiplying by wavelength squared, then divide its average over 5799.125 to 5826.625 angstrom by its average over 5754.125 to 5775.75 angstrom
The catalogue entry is 1.07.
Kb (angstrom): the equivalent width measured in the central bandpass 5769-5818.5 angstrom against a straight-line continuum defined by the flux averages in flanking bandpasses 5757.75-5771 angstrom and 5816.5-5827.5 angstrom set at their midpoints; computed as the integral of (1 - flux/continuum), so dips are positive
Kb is -2.2 angstrom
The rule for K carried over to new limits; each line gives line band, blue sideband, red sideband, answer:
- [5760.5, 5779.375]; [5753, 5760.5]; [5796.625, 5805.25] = -0.3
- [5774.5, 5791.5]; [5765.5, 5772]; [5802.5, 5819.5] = 0.7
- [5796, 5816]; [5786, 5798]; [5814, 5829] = -0.7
